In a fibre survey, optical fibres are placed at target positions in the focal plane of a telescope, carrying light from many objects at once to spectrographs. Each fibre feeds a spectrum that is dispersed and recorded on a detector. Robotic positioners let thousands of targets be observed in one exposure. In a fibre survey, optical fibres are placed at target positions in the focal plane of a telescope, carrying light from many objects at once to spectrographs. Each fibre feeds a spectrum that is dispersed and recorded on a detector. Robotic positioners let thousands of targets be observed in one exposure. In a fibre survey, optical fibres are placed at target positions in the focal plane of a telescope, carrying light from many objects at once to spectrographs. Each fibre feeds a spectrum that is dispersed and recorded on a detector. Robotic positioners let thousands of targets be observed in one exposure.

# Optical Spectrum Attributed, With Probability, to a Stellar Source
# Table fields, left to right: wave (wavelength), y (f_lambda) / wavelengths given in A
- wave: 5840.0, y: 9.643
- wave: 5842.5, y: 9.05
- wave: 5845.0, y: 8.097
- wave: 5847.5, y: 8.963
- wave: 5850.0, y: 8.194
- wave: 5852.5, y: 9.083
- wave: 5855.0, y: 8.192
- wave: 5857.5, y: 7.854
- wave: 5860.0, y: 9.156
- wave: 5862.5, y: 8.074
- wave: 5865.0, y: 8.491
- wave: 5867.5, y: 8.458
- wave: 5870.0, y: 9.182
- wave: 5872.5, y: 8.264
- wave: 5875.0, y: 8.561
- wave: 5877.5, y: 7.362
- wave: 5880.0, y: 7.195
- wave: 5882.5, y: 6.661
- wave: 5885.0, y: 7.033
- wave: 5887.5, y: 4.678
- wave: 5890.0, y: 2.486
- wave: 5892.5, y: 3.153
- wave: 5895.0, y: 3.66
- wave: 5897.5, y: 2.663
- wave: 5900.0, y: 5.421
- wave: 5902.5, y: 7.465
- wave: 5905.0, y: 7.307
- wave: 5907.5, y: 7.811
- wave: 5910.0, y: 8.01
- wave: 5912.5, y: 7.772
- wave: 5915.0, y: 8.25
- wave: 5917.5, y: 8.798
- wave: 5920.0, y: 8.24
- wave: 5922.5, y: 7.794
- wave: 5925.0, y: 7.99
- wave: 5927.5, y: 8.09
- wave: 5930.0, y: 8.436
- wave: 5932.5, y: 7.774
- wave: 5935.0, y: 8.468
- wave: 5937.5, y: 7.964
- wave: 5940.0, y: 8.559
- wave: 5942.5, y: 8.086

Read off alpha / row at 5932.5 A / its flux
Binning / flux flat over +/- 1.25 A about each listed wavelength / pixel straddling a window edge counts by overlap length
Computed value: 7.774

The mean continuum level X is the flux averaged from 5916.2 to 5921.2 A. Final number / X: 8.52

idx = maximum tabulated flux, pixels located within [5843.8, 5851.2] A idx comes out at 8.963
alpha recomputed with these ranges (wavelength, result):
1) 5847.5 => 8.963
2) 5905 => 7.307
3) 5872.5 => 8.264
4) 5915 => 8.25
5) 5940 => 8.559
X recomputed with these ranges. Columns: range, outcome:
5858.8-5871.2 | 8.67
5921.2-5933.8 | 8.02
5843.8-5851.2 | 8.42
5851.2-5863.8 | 8.47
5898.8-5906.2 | 6.74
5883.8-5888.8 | 5.81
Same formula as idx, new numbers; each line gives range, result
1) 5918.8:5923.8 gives 8.24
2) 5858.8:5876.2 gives 9.182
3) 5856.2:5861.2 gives 9.156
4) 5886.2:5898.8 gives 4.678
